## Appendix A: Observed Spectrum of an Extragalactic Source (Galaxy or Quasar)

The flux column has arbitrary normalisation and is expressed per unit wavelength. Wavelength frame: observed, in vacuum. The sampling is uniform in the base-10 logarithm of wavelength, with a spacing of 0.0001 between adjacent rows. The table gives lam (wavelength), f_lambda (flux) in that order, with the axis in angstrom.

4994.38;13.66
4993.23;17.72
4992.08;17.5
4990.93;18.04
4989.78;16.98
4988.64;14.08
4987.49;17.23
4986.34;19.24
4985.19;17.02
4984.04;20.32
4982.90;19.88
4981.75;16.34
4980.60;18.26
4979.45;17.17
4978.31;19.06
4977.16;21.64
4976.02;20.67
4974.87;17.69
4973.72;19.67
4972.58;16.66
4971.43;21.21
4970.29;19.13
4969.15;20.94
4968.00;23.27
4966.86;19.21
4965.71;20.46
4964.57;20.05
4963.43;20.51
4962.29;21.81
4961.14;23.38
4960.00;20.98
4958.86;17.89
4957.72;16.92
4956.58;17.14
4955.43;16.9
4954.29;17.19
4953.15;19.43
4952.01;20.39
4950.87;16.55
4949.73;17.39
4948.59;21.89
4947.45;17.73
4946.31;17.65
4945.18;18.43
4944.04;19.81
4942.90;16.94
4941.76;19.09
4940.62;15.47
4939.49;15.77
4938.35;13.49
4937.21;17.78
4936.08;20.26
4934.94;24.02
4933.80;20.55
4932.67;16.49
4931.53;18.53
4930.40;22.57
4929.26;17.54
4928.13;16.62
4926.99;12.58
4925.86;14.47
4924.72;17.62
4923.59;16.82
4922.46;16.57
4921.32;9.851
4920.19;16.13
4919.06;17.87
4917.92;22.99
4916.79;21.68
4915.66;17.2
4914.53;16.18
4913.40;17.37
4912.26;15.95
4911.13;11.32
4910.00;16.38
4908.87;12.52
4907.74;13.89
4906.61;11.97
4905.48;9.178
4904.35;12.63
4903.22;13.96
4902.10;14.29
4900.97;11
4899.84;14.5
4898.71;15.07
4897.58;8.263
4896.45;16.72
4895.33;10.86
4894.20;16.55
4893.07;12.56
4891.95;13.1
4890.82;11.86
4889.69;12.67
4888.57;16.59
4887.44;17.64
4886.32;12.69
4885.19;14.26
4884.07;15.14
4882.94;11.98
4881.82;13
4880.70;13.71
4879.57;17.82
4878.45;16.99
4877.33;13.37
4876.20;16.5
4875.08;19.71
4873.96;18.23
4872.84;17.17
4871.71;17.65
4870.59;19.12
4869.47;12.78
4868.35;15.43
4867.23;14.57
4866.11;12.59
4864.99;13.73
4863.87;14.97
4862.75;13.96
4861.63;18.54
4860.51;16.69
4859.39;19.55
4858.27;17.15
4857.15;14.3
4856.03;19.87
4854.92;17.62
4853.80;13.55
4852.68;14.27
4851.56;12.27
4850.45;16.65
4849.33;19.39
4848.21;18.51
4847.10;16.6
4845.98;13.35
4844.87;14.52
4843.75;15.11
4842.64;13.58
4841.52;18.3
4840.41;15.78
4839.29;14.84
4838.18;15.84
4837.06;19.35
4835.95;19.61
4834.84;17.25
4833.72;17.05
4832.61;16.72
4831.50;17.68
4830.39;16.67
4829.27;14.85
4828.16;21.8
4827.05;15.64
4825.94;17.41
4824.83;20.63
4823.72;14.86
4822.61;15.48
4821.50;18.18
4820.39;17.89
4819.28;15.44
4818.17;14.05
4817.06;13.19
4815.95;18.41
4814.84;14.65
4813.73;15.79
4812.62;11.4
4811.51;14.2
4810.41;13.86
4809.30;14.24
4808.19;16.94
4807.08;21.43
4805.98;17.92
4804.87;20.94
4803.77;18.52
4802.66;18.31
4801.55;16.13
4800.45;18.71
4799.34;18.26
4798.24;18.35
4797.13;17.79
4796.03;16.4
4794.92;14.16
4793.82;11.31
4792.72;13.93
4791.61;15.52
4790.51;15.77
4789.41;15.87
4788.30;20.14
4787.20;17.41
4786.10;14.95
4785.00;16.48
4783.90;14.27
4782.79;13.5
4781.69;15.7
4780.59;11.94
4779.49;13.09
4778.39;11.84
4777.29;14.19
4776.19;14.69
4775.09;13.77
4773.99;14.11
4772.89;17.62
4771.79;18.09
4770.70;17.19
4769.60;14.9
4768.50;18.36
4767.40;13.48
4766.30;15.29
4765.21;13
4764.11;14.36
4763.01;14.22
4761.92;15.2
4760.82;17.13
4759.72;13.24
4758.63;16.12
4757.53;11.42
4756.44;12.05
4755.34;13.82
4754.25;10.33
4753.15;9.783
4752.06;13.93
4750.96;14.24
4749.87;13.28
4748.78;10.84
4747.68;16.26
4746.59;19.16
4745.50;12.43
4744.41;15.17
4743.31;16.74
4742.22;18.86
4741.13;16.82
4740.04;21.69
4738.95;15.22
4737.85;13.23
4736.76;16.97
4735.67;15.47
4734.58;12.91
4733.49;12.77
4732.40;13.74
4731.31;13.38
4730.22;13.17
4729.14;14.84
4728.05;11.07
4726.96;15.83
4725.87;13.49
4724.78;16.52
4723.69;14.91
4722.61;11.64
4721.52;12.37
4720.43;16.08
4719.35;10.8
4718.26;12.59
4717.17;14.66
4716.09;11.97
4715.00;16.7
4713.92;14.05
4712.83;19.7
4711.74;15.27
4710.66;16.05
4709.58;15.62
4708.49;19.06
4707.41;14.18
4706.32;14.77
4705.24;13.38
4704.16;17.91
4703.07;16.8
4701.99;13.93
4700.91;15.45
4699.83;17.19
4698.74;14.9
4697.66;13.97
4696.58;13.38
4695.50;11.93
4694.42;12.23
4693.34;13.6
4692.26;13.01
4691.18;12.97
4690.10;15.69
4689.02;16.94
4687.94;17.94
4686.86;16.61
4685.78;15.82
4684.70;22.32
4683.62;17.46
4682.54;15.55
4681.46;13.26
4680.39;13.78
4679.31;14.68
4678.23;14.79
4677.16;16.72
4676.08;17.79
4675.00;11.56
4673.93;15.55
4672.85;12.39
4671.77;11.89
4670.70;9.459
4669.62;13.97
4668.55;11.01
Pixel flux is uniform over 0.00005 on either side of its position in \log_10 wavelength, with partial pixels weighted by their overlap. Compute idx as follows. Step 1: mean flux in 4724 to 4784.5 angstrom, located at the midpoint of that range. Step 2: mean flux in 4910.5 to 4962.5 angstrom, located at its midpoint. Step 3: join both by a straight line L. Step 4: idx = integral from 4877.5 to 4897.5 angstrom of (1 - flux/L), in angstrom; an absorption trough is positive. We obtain 3.24 angstrom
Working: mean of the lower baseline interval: 14.6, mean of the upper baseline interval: 17.8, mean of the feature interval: 14.2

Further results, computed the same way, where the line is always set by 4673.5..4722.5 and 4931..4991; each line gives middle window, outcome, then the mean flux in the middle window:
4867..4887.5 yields 2.3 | 15.6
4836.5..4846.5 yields 0.9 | 15.6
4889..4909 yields 5.6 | 12.9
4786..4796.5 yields 0.5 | 15.6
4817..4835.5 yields 0.0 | 16.9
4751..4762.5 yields 1.9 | 13.3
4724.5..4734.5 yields 1.1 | 13.8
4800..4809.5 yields -1.0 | 18.3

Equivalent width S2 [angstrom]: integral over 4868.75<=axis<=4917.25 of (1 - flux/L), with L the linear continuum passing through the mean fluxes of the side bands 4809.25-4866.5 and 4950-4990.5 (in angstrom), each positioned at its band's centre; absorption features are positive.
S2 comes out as 7.36 angstrom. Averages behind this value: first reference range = 16.1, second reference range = 19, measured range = 14.7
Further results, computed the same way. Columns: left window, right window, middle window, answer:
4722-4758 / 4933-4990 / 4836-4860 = 0.3 angstrom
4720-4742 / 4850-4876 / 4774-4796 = 0.8 angstrom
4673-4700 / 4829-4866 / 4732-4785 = 3.3 angstrom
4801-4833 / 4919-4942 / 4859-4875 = 0.7 angstrom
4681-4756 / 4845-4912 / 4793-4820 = -2.5 angstrom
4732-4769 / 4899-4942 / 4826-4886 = -2.3 angstrom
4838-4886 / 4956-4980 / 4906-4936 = 2.0 angstrom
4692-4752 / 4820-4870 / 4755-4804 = 0.6 angstrom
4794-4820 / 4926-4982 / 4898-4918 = 3.8 angstrom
